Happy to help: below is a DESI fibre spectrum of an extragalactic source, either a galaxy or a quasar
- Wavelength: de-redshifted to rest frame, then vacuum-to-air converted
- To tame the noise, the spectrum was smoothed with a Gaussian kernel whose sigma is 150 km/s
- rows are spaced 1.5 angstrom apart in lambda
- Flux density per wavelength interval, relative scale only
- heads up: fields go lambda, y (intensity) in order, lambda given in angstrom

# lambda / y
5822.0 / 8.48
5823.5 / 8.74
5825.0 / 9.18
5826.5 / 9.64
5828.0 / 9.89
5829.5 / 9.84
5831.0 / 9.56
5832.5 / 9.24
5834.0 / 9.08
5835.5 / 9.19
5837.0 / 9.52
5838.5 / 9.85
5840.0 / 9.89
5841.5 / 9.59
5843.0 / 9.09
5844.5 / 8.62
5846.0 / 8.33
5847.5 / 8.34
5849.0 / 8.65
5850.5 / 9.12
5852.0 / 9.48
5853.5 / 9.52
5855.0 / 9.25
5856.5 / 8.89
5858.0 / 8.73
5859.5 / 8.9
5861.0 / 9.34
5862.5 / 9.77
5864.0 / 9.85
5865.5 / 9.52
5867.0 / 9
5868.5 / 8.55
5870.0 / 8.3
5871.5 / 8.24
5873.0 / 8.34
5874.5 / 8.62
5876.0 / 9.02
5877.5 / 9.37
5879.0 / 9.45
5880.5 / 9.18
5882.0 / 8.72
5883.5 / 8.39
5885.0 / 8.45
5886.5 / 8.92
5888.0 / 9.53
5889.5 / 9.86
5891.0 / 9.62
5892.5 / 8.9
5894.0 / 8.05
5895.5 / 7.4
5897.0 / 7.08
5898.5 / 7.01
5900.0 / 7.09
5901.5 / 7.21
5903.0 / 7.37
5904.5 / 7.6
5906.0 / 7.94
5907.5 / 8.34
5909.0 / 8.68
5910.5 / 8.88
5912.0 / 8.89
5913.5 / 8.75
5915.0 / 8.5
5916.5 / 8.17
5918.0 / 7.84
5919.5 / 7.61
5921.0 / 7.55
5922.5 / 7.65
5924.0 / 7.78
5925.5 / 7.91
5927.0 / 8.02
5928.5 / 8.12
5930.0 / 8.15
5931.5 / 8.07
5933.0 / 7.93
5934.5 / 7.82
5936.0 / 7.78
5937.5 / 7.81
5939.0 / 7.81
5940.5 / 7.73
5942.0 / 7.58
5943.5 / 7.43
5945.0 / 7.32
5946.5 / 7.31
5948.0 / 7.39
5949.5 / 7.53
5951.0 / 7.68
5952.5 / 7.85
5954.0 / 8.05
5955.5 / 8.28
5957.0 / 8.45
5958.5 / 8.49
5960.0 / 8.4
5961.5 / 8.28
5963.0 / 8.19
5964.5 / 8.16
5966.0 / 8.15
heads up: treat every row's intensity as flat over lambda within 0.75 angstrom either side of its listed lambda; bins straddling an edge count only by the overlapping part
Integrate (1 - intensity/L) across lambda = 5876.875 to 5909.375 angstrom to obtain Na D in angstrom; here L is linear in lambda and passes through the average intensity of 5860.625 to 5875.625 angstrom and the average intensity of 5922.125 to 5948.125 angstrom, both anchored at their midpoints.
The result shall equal 0.6 angstrom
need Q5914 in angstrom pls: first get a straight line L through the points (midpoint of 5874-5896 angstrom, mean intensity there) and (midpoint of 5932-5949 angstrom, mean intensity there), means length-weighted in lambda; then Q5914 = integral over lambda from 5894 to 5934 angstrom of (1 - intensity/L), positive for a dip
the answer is 1.6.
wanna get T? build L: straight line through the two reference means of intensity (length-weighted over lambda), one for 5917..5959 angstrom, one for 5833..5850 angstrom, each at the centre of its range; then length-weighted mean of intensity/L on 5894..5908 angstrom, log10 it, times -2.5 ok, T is 0.12 mag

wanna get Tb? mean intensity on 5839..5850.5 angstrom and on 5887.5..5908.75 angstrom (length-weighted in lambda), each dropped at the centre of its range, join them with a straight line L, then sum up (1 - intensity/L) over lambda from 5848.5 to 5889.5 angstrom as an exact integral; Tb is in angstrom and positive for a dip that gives -2.2 angstrom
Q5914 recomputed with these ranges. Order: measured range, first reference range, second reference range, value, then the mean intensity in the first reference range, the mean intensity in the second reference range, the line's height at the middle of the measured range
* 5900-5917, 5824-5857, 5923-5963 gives 0.4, 9.26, 7.89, 8.35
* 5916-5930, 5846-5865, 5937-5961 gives 0.6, 9.13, 7.82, 8.19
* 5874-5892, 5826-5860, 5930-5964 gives -0.8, 9.23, 7.88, 8.71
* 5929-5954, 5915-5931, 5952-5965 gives 1.1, 7.91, 8.25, 8.09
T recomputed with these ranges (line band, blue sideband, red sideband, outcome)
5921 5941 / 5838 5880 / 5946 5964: 0.05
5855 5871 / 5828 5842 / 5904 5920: 0.00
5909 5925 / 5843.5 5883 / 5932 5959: 0.00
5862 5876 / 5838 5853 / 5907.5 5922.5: -0.01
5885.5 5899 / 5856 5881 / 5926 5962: 0.02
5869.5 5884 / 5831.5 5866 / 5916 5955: 0.00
